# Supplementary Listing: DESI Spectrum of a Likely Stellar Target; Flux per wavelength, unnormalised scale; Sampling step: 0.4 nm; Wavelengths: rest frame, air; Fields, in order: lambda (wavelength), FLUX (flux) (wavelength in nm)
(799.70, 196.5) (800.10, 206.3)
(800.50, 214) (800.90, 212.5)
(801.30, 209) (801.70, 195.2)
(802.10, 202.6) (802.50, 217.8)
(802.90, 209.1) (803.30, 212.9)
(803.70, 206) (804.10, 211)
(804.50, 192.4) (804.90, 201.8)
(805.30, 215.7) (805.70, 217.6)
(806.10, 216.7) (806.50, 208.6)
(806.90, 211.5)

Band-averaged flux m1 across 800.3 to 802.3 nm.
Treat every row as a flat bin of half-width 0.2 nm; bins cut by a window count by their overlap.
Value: 207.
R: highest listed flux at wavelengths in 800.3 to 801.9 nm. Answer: 214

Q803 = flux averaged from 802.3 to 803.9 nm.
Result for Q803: 211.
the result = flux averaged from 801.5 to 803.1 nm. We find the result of 206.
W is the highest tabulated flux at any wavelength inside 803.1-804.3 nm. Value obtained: 212.9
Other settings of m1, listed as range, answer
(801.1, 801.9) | 202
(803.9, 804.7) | 202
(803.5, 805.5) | 205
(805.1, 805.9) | 217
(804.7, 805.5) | 209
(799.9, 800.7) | 210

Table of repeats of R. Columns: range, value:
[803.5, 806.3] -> 217.6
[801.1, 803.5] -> 217.8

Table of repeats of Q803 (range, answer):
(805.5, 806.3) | 217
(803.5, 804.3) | 208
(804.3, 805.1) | 197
